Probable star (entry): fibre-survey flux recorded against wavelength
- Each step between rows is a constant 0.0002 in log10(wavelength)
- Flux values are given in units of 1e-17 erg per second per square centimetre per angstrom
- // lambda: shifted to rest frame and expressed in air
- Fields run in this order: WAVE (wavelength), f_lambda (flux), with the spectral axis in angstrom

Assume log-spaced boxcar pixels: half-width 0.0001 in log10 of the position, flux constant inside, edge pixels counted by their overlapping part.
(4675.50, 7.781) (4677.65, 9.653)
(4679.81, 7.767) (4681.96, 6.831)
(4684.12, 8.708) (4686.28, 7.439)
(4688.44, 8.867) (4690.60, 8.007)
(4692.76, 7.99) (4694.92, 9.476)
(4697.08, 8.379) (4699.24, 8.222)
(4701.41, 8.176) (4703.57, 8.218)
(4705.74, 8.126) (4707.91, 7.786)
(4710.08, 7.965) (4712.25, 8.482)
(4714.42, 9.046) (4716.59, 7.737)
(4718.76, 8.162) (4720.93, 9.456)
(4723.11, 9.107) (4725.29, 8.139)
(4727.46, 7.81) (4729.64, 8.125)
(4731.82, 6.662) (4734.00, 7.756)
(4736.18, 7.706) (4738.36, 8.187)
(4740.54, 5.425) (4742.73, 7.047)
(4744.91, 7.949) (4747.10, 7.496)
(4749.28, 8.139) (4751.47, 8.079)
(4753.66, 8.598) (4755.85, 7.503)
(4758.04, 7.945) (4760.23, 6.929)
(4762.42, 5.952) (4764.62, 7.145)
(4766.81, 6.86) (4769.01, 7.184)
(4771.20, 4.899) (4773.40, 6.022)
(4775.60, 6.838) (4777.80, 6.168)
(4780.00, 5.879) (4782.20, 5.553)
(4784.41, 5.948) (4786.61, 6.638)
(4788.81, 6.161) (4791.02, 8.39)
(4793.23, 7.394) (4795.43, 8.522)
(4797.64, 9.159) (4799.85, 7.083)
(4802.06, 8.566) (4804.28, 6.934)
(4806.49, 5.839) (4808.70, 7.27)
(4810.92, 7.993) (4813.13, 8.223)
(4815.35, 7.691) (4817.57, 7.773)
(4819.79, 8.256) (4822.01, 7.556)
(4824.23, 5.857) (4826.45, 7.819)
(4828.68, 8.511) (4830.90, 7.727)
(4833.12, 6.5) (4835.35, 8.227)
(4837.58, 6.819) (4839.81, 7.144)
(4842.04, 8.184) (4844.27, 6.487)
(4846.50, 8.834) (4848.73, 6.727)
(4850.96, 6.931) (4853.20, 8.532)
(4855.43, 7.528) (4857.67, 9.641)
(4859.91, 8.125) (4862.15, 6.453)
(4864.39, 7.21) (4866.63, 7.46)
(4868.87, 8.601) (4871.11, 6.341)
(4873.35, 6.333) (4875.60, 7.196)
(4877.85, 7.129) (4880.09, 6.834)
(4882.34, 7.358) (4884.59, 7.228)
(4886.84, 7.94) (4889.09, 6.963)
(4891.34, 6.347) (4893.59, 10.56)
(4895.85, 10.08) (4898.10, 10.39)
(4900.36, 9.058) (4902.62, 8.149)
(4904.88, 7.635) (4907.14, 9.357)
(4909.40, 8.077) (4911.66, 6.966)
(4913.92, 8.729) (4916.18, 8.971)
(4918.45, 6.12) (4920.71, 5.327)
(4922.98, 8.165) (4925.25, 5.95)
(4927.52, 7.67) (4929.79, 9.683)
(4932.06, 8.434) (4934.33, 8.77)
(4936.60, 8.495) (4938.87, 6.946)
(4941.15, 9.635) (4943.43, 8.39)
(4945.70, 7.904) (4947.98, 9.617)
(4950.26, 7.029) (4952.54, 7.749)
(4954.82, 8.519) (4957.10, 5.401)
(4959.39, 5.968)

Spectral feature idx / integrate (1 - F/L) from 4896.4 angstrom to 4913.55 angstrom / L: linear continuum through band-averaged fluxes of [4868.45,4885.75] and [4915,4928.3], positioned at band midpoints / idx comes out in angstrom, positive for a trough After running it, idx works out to -3.8 angstrom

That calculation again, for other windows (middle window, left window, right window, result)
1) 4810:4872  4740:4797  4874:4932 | -1.1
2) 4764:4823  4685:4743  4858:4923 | 6.1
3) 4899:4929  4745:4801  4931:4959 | 0.4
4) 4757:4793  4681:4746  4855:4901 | 6.4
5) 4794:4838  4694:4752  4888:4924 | 2.6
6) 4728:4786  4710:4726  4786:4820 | 8.1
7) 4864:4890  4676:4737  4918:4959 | 2.2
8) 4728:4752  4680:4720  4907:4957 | 1.9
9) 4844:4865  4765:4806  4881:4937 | -0.4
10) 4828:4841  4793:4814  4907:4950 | 0.5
